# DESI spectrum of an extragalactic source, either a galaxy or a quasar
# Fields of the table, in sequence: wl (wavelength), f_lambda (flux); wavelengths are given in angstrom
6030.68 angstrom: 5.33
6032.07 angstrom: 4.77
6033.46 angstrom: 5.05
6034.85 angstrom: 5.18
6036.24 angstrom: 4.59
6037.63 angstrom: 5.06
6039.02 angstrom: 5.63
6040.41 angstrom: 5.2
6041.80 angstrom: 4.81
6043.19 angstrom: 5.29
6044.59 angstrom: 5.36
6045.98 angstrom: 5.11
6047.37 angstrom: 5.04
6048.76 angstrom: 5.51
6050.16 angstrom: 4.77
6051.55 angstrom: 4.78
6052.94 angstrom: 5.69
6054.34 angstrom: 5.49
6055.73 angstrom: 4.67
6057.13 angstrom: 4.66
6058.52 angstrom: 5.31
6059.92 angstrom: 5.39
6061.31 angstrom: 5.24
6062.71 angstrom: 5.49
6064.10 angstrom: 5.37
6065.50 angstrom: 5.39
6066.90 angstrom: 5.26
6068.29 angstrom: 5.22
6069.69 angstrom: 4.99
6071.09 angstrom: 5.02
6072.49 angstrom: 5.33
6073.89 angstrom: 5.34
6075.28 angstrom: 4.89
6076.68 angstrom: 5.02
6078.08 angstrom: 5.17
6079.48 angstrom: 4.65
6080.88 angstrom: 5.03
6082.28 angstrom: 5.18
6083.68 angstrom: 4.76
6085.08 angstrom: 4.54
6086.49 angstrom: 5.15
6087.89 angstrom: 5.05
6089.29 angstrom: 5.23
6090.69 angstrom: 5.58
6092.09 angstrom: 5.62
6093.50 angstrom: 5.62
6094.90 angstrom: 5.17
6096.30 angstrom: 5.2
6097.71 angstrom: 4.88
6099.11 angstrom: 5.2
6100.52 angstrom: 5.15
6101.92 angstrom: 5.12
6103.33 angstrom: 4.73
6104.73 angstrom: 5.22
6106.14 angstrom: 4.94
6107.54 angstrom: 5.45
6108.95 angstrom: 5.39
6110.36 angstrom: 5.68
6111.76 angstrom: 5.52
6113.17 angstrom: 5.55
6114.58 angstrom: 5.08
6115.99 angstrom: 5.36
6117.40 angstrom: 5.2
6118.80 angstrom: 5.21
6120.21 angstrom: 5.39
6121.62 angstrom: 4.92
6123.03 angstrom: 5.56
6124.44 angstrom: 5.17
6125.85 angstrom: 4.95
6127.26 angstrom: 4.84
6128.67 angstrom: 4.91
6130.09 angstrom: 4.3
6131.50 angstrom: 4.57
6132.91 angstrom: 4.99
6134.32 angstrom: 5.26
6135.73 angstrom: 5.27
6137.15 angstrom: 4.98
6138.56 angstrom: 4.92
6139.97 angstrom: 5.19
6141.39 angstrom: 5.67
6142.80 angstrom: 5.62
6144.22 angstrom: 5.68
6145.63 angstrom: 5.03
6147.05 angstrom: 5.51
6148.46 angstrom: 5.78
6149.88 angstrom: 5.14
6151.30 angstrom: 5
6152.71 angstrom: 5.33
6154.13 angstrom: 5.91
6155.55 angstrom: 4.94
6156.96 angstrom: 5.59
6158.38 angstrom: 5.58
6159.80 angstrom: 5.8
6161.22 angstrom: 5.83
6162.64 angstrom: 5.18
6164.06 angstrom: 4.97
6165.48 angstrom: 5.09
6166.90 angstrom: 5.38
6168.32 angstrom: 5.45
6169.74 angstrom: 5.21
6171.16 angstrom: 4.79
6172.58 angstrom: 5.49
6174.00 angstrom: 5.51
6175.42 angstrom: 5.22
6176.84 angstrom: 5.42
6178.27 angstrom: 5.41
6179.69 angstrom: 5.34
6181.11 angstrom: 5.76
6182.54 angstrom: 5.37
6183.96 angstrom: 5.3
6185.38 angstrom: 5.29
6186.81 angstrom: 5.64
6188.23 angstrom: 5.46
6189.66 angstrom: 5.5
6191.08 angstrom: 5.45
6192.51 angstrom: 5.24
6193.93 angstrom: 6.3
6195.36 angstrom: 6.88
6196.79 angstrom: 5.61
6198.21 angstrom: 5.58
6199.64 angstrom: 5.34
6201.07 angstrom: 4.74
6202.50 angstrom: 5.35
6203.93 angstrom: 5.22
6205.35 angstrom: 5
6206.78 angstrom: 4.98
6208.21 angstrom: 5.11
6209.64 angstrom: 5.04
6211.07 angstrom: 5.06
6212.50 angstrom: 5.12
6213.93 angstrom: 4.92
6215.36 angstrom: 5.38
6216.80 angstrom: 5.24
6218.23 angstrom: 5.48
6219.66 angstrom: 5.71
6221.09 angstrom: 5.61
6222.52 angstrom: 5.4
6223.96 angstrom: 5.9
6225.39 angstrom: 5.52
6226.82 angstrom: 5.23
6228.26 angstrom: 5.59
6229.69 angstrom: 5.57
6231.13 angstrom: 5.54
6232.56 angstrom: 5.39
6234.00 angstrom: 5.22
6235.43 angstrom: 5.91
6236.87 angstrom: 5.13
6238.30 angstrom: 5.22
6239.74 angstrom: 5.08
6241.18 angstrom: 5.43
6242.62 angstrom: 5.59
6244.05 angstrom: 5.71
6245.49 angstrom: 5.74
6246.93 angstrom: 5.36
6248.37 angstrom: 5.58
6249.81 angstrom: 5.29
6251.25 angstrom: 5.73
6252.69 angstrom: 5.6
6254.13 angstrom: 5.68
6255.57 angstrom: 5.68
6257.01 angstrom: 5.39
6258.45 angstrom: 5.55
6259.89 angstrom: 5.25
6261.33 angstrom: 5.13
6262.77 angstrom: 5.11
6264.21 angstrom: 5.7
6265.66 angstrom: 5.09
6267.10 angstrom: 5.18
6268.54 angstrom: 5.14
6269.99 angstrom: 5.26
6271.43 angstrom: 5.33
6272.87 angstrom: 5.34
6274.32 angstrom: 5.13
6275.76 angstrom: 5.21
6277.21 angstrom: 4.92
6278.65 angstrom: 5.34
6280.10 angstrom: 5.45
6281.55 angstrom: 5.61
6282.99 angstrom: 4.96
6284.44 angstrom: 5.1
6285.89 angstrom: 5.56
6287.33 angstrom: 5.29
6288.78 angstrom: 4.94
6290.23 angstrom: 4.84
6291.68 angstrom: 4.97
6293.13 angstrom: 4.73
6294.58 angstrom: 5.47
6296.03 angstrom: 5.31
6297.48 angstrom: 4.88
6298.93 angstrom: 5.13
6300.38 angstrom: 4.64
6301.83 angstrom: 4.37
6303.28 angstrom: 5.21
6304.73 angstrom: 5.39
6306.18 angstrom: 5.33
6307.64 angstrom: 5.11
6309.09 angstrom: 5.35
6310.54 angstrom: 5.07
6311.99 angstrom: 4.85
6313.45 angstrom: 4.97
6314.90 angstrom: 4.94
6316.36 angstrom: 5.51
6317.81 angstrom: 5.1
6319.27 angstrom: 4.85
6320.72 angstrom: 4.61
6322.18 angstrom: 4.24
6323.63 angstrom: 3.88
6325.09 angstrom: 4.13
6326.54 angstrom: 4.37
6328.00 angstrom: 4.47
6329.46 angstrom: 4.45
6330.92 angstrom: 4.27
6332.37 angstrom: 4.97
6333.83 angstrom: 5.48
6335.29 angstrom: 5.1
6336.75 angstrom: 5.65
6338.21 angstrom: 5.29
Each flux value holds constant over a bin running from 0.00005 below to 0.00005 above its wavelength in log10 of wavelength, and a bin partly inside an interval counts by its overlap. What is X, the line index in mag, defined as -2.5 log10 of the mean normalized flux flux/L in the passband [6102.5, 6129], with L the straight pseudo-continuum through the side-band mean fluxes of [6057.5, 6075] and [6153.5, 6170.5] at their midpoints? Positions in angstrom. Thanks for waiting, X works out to 0.02 mag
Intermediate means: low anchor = 5.26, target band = 5.22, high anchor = 5.41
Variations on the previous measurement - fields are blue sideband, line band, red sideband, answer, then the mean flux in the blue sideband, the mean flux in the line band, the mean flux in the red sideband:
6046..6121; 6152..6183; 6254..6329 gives -0.05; 5.19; 5.39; 5.07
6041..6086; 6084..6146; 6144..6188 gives 0.01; 5.12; 5.18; 5.38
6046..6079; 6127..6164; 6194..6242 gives 0.01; 5.17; 5.26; 5.39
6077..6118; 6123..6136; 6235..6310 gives 0.06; 5.18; 4.94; 5.27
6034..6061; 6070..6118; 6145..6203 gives 0.01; 5.13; 5.18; 5.43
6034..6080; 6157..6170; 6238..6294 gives -0.03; 5.15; 5.4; 5.31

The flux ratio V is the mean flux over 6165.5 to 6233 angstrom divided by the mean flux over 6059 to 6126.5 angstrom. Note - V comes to 1.0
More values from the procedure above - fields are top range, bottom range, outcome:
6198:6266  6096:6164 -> 1.03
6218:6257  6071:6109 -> 1.08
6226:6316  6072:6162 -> 1.01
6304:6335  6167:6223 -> 0.90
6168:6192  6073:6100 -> 1.05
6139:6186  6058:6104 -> 1.04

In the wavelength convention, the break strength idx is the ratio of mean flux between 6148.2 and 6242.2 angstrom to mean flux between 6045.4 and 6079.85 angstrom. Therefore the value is 1.05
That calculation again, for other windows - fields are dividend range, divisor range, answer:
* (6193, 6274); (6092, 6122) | 1.03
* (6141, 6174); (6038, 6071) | 1.04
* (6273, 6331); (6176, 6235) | 0.91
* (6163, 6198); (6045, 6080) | 1.06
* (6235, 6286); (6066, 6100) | 1.05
